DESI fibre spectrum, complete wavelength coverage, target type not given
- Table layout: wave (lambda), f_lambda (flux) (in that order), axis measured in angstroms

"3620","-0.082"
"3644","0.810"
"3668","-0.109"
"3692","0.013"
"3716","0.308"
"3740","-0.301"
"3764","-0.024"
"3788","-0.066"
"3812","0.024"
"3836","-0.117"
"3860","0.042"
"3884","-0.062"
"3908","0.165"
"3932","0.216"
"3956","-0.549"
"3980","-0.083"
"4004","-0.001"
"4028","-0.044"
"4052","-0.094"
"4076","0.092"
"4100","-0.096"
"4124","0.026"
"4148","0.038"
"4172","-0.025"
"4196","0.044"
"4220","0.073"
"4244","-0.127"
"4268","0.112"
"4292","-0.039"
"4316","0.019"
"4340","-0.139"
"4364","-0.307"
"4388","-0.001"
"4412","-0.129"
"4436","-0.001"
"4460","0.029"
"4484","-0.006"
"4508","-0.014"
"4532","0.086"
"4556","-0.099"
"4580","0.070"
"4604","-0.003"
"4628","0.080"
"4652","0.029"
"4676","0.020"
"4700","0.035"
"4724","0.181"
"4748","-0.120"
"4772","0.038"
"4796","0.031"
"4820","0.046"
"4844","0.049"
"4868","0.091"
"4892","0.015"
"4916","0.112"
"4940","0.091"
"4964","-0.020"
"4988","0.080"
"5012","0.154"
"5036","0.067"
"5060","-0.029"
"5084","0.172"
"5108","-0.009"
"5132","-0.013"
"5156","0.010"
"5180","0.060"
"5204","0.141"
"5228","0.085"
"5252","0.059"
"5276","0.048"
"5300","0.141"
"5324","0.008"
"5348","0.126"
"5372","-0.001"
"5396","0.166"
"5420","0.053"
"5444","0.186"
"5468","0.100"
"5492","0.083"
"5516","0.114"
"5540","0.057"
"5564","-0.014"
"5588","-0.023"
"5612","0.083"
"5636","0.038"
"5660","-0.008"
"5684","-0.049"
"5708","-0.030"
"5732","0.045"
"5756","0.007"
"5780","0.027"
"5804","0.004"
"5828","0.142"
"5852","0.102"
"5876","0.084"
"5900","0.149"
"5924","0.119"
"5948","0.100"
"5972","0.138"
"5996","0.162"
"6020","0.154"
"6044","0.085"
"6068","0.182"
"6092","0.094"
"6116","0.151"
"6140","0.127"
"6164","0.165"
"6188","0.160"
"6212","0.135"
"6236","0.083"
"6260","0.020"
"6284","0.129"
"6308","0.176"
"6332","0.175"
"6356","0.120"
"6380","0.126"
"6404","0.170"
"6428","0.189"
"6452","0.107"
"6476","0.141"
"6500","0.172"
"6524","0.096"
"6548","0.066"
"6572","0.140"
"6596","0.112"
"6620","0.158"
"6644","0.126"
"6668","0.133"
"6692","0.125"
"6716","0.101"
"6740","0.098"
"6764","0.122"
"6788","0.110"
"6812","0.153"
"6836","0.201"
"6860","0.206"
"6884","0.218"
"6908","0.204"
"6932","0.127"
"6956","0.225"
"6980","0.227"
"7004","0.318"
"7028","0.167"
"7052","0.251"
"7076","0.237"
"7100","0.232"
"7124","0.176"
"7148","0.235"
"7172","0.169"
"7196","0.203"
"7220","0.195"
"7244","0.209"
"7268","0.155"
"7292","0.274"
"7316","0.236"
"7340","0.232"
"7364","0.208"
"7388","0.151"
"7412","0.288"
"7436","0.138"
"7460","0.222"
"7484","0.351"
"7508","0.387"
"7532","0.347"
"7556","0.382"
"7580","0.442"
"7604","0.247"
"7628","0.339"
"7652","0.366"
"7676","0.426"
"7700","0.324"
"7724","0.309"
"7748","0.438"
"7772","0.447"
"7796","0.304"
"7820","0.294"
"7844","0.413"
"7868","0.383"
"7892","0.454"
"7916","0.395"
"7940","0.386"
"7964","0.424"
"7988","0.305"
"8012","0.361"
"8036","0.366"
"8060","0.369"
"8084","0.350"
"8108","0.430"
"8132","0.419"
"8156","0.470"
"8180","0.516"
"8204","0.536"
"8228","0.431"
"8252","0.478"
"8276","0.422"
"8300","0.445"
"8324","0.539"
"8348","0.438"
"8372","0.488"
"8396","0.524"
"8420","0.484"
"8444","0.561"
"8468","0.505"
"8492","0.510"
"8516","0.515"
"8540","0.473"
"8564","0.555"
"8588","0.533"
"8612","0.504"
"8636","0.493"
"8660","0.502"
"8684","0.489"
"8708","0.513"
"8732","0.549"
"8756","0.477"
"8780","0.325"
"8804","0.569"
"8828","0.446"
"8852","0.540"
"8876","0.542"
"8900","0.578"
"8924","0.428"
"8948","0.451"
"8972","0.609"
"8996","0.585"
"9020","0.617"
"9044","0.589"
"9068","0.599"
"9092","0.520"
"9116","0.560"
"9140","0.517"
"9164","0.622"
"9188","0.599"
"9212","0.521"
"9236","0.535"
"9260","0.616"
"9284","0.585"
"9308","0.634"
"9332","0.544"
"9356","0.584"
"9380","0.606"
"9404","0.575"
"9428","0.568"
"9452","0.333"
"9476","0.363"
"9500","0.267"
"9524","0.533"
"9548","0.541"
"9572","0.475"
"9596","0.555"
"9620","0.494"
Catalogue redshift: 0.88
